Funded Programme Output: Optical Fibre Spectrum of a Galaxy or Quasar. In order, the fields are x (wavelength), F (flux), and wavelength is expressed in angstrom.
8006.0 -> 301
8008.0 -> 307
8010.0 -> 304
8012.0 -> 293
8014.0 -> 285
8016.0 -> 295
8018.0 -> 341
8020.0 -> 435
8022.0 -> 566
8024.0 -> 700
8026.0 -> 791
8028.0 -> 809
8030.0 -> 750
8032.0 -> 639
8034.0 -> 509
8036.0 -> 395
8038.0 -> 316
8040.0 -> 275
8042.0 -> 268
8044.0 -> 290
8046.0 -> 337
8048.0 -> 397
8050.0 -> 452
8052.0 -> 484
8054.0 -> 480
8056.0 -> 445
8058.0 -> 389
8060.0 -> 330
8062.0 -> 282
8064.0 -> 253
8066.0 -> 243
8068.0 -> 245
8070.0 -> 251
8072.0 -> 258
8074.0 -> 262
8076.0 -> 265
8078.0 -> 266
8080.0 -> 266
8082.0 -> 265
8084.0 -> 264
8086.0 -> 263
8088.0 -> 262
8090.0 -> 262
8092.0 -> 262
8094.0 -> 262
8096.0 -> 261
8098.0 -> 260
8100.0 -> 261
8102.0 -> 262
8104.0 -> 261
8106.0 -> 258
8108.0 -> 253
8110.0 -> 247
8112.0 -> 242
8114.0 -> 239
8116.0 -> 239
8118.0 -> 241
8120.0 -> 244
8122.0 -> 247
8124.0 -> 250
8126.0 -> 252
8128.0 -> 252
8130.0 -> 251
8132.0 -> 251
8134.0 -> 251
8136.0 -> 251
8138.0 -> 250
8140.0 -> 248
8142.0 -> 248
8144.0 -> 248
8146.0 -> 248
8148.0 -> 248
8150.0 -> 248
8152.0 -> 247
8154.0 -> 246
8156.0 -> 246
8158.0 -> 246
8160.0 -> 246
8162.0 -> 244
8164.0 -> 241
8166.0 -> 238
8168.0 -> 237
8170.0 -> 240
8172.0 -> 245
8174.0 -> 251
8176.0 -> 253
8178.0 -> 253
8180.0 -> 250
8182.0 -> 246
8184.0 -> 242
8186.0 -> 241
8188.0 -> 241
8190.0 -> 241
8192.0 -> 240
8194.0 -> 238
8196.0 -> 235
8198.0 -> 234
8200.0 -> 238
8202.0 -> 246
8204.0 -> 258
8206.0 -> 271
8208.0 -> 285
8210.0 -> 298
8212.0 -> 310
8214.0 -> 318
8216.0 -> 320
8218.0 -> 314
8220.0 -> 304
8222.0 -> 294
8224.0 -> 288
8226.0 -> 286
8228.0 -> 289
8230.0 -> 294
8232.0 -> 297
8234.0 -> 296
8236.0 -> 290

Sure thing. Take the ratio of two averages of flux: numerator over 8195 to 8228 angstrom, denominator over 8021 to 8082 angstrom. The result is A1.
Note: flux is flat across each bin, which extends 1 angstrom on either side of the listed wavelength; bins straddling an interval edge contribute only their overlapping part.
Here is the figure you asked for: 0.70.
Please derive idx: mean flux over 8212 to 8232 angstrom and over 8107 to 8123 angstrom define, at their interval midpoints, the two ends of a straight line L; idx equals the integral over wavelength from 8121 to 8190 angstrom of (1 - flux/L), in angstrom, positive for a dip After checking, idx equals 4.7 angstrom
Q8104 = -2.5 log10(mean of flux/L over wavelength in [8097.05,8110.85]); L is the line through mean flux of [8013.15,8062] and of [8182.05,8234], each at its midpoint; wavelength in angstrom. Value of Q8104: 0.433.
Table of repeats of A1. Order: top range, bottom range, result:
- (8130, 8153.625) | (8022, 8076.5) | 0.60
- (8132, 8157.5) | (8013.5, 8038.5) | 0.46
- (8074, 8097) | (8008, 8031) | 0.53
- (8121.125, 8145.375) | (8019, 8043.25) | 0.47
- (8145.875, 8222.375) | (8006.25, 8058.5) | 0.58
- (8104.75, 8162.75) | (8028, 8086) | 0.69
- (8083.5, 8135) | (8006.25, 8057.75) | 0.57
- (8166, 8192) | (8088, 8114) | 0.95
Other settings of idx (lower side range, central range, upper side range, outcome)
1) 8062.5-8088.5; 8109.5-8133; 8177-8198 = 0.56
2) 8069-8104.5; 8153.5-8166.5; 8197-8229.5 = 1.47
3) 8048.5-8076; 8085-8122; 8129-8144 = 4.29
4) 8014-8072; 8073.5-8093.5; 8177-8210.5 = 5.96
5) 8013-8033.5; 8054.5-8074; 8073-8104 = 3.84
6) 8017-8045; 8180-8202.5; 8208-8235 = 6.23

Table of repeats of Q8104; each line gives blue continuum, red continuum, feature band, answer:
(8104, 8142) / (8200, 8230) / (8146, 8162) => 0.067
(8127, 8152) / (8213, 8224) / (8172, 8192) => 0.143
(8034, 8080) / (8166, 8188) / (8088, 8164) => 0.122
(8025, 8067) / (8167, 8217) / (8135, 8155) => 0.256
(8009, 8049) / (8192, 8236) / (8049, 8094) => 0.326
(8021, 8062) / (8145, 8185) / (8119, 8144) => 0.227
